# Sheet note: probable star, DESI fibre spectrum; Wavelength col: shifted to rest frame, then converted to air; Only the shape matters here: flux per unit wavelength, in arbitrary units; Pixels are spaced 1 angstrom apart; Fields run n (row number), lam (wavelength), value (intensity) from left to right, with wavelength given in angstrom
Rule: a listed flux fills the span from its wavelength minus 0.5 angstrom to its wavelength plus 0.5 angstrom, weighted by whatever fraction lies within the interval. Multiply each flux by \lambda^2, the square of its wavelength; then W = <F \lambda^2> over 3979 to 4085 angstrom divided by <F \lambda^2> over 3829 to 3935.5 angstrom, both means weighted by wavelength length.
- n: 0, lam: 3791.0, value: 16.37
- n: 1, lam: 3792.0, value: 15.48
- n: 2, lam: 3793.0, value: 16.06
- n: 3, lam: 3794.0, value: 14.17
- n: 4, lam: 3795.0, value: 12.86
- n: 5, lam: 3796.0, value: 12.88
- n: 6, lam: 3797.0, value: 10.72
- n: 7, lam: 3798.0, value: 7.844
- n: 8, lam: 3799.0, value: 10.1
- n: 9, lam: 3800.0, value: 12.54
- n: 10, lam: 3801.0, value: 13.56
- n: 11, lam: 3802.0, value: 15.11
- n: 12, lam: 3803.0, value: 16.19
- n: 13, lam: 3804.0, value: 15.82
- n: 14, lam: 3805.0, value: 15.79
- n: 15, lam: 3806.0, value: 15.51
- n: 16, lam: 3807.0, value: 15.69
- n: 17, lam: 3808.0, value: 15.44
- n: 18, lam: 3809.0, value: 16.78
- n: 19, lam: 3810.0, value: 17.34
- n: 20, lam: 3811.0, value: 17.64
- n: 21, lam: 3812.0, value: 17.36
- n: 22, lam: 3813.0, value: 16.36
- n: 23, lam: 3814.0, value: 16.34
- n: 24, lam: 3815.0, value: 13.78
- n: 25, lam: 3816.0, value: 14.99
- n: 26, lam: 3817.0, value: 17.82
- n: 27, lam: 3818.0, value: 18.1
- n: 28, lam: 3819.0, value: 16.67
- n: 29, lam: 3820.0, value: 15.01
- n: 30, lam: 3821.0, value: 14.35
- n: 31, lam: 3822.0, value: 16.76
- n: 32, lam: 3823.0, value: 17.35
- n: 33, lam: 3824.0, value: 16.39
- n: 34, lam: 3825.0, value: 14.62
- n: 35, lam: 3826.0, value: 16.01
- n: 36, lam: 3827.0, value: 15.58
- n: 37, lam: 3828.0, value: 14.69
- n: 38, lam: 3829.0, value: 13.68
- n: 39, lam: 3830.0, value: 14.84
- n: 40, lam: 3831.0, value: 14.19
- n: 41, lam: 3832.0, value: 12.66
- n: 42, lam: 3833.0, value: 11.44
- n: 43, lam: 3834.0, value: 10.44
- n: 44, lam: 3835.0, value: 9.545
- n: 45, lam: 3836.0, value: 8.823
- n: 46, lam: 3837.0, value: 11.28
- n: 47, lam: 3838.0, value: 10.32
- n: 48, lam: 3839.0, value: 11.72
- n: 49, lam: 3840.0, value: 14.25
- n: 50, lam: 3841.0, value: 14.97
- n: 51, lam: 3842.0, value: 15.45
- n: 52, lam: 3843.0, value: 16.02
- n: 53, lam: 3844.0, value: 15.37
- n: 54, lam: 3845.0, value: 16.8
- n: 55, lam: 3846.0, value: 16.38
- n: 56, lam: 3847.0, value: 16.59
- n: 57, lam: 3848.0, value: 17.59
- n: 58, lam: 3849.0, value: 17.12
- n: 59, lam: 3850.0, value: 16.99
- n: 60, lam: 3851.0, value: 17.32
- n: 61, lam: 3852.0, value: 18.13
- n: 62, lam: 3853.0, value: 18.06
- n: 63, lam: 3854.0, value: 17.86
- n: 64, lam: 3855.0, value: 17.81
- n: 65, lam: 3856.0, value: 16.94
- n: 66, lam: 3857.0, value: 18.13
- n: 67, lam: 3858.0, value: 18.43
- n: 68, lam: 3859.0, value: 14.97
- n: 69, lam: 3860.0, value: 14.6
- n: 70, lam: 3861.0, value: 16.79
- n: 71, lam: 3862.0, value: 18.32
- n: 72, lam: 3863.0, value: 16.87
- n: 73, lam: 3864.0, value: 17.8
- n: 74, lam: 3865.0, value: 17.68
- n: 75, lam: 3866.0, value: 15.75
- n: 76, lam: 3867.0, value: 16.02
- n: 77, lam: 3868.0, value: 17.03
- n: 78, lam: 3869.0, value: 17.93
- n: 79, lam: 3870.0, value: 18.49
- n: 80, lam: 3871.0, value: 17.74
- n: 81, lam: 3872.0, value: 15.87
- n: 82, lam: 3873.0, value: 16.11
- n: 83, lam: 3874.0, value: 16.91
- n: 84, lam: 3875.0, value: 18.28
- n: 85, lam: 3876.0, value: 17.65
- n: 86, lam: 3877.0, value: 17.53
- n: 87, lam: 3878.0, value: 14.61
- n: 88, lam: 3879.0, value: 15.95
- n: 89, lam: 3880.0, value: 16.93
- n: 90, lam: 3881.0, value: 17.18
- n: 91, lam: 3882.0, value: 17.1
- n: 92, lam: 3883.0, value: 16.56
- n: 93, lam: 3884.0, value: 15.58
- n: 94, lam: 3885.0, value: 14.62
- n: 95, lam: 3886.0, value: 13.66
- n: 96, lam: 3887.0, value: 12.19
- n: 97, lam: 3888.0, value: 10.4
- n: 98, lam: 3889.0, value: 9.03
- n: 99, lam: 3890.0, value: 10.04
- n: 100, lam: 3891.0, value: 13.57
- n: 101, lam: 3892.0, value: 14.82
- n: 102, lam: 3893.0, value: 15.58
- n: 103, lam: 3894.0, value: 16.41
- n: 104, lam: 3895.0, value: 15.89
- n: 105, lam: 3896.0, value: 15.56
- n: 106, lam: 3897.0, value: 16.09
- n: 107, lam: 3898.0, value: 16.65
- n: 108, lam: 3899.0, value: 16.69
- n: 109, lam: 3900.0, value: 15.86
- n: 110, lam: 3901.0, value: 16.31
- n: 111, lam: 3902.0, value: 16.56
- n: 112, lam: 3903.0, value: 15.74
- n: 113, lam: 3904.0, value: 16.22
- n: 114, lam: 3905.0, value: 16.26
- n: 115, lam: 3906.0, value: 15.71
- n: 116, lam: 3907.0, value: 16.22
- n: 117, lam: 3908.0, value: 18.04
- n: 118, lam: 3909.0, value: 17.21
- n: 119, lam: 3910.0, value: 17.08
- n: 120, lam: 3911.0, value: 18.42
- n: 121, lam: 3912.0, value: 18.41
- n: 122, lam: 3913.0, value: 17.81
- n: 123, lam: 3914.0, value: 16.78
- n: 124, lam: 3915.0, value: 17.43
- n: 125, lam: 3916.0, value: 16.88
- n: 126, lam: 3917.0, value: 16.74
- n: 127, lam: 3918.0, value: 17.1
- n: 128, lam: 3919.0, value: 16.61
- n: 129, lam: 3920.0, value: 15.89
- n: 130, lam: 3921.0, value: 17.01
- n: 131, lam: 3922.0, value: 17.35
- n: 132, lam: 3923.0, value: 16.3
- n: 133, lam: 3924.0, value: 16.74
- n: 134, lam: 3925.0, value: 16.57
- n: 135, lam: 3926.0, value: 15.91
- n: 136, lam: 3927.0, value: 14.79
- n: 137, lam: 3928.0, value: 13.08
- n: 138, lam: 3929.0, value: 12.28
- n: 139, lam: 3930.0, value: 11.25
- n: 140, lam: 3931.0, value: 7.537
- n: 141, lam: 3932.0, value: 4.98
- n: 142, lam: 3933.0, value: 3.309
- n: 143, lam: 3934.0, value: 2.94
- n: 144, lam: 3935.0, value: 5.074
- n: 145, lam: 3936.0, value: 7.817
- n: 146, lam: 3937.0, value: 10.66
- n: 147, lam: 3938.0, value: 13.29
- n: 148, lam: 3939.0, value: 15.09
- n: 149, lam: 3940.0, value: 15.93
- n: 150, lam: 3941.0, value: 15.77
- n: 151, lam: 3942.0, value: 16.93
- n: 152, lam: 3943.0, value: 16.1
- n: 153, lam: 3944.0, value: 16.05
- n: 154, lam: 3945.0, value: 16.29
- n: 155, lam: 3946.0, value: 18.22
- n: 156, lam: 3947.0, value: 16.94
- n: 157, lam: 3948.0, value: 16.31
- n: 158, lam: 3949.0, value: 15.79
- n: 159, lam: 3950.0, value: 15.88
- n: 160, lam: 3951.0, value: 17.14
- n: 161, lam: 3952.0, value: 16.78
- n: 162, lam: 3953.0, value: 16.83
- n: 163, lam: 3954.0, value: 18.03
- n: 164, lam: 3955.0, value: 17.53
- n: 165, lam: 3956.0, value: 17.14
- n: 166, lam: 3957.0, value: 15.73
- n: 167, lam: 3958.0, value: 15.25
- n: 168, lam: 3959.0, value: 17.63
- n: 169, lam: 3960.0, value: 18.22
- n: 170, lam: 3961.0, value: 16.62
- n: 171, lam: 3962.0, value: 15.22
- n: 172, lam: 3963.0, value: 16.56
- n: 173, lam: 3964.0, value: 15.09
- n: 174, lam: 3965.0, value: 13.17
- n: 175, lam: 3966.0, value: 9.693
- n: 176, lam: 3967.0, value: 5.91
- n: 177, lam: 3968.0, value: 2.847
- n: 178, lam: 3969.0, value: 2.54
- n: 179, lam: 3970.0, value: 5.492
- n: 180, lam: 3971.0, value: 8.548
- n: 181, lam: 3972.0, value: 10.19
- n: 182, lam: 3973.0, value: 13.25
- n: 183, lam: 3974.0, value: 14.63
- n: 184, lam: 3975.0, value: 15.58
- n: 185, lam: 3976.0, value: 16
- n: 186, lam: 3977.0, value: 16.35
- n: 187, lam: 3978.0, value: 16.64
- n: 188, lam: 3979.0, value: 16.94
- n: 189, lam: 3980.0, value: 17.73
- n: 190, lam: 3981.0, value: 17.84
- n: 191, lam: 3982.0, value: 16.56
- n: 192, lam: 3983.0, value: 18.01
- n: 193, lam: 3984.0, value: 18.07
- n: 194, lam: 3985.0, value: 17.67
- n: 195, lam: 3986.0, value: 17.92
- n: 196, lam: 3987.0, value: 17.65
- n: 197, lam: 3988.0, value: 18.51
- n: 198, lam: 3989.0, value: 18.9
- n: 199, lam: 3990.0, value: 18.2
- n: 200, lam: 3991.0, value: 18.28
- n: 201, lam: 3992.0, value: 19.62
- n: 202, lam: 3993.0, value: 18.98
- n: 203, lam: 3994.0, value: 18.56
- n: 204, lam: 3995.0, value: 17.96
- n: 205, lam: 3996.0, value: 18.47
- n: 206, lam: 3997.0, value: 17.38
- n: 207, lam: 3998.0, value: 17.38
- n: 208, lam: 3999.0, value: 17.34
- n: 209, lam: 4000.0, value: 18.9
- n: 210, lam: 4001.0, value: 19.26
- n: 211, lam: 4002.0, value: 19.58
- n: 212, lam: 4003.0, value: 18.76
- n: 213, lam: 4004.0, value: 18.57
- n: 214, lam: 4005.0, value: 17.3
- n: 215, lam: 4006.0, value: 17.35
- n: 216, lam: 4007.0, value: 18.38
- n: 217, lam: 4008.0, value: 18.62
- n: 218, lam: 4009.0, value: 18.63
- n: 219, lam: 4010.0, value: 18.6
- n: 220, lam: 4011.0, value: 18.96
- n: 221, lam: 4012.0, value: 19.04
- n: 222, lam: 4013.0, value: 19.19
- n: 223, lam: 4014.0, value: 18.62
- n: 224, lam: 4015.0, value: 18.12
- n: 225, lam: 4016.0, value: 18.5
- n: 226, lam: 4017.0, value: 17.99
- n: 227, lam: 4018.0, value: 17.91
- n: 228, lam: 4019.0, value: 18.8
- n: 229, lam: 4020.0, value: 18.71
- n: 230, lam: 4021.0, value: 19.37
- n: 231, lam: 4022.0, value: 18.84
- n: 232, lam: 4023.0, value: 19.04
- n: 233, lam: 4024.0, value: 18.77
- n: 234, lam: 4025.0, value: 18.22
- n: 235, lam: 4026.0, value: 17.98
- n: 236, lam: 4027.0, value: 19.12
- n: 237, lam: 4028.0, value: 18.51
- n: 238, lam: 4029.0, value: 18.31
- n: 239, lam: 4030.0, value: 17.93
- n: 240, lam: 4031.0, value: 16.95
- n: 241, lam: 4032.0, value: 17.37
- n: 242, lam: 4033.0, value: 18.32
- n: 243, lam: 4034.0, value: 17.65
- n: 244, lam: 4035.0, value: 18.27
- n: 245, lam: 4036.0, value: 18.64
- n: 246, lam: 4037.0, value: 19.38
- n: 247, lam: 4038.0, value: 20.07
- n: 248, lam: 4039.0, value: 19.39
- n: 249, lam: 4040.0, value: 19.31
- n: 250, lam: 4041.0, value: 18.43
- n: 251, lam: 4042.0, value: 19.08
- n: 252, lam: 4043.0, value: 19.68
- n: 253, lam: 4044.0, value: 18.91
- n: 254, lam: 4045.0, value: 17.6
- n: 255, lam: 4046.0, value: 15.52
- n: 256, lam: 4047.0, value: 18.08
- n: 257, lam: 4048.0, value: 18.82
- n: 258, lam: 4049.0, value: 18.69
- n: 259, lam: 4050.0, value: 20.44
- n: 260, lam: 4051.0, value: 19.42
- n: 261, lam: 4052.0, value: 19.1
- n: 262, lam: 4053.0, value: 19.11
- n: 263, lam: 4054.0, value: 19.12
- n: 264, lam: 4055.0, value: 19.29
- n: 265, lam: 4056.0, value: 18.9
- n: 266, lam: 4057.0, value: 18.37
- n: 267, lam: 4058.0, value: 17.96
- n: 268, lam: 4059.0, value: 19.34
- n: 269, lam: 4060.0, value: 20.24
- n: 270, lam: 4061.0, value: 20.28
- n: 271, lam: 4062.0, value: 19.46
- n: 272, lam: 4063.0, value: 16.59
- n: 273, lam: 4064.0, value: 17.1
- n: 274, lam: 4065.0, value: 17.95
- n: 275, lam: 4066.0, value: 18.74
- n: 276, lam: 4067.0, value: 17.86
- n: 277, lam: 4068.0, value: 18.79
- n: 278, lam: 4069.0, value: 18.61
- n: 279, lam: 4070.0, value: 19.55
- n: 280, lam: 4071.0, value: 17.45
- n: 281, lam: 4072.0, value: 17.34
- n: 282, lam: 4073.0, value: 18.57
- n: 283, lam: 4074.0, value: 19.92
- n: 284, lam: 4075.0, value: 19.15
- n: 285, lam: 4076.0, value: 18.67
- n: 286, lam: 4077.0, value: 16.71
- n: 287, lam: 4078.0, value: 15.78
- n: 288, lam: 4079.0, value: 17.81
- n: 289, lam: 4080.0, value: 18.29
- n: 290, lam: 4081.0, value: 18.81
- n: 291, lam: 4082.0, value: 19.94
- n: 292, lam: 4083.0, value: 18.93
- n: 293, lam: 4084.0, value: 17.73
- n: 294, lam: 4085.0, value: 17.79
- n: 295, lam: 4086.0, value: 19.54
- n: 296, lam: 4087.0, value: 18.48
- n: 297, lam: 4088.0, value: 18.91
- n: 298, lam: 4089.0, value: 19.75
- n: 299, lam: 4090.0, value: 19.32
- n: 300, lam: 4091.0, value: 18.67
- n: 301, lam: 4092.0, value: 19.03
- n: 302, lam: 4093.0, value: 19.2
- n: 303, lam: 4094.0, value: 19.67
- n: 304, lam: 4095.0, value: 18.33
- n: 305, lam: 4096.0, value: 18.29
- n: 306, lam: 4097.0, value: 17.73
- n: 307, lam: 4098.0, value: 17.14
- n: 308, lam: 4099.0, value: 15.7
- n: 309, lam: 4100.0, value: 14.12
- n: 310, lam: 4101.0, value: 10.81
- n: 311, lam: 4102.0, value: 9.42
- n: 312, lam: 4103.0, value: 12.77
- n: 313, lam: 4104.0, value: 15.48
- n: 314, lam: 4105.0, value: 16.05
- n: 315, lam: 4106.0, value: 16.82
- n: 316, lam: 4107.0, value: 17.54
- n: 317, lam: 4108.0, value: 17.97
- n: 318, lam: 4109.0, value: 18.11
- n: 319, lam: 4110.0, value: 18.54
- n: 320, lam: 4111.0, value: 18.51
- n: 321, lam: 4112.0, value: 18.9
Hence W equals 1.31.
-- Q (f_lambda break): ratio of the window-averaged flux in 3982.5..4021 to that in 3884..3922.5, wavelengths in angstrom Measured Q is 1.2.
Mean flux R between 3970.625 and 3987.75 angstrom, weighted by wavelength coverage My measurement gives 15.9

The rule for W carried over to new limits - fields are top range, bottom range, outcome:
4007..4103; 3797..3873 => 1.32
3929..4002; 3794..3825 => 1.06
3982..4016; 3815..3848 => 1.38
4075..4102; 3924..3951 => 1.47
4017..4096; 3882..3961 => 1.33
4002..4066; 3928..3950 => 1.57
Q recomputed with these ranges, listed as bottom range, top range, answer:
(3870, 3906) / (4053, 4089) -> 1.19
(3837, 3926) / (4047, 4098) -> 1.15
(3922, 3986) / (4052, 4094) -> 1.34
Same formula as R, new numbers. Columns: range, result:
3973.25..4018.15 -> 18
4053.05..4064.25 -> 18.8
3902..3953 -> 14.9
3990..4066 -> 18.6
